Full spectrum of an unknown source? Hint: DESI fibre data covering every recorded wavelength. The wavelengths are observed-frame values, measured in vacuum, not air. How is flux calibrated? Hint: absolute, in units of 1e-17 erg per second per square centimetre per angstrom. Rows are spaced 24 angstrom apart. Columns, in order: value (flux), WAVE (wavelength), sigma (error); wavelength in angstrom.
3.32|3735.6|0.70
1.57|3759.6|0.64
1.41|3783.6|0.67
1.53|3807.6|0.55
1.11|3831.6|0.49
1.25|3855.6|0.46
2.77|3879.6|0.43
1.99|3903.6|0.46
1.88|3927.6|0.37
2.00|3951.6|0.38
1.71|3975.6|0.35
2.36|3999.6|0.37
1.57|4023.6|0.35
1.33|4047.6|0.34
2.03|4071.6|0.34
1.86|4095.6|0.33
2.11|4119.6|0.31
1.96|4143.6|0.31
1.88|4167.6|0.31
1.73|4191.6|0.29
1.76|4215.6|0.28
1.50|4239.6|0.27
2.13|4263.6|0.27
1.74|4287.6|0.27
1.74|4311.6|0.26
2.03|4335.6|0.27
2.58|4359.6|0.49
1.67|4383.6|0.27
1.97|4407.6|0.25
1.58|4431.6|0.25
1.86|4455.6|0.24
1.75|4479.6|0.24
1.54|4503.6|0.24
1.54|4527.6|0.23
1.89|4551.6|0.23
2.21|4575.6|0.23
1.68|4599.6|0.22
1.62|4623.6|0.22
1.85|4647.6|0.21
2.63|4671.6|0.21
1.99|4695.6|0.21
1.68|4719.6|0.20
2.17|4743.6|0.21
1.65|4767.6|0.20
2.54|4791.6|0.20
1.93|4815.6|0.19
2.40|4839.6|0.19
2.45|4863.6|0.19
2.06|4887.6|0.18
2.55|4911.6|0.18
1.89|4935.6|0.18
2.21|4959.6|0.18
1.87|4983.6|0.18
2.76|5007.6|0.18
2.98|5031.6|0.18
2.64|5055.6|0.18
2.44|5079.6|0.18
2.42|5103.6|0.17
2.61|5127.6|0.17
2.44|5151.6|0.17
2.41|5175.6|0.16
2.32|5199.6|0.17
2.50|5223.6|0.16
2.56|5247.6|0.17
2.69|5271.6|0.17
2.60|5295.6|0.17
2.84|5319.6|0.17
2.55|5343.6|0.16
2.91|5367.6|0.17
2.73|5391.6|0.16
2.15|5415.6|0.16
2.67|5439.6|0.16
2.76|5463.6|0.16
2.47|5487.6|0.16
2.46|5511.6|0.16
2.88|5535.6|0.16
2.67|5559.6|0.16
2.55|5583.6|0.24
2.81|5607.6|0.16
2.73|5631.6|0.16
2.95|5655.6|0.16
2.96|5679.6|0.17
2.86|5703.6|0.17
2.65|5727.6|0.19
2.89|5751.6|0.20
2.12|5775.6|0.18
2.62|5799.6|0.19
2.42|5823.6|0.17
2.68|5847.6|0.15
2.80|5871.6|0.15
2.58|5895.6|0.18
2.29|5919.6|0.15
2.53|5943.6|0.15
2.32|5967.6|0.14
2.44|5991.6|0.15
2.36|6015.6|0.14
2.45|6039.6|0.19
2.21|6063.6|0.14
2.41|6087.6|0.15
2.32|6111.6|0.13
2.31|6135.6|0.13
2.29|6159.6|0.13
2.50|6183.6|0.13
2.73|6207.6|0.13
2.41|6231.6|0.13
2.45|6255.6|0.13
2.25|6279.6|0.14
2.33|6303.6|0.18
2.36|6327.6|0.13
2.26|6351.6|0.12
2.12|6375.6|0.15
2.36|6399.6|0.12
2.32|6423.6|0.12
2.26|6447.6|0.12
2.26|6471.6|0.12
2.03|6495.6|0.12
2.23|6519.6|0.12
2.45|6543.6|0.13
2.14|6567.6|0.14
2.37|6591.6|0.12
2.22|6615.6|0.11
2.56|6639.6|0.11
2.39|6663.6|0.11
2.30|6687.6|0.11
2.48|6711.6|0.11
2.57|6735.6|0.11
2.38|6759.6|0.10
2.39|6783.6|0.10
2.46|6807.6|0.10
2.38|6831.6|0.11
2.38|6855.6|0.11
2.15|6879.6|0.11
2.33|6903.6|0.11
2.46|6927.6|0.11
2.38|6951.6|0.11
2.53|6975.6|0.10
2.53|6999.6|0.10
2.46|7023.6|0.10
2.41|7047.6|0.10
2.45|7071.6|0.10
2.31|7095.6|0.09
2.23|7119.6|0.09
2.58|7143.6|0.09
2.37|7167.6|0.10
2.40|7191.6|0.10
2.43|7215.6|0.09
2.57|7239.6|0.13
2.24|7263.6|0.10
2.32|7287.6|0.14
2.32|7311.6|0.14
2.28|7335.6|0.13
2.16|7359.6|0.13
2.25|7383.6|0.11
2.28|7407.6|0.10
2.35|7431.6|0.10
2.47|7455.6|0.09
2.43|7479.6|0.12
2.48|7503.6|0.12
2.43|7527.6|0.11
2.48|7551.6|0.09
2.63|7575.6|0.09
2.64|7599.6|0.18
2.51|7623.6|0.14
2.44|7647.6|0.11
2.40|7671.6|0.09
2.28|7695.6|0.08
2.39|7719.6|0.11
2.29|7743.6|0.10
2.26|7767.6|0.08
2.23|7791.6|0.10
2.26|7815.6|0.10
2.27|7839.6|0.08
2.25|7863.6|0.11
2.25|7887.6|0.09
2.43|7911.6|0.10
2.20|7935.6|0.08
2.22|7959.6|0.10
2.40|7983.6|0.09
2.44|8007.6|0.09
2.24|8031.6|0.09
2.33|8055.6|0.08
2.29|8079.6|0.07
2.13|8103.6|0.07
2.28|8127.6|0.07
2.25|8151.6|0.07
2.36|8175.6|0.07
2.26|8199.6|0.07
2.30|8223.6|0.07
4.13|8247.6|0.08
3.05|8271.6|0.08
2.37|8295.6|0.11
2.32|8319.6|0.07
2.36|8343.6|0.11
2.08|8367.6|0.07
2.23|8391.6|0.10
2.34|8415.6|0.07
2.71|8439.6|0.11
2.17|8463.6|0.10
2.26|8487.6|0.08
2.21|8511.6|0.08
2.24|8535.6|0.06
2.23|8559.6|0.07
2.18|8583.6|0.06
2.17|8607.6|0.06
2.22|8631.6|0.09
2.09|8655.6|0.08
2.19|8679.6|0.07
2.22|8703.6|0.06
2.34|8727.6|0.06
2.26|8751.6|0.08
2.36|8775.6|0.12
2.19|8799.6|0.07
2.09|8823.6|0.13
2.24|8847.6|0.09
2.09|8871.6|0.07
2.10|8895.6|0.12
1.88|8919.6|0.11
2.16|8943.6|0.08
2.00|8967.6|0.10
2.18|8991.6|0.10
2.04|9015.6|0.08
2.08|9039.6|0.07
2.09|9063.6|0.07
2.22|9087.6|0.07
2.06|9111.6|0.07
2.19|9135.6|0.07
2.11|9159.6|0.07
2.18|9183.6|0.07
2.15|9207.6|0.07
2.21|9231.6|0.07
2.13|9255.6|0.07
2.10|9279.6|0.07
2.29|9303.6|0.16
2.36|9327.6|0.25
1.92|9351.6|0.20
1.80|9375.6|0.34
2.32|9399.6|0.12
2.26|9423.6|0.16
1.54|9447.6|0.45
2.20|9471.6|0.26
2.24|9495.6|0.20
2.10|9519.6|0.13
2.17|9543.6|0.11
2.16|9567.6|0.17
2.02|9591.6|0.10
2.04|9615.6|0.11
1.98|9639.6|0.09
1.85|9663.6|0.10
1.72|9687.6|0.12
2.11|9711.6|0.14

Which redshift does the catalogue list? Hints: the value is 0.255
